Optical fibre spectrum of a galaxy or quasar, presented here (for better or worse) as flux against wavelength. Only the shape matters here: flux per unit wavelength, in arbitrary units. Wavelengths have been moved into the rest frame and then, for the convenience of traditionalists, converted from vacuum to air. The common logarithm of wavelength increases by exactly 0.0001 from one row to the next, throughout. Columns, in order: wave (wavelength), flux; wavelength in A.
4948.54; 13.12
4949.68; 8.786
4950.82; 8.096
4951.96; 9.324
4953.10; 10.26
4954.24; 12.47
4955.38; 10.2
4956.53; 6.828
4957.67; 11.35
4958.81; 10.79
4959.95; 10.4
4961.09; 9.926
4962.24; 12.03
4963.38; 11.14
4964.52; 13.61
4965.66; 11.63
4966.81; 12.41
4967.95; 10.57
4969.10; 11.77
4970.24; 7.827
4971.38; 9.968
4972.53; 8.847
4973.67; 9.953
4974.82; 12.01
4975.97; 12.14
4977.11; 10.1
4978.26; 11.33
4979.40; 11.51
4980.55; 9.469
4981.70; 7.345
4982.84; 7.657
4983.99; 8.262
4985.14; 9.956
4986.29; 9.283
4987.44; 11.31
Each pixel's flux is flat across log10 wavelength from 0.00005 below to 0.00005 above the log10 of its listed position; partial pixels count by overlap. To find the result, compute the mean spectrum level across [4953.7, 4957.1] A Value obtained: 9.79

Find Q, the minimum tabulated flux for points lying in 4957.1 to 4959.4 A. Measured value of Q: 10.79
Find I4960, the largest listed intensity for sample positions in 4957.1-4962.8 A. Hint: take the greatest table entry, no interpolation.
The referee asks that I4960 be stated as 12.03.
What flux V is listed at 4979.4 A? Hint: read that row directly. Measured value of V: 11.51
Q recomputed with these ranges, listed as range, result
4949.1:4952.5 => 8.096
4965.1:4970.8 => 7.827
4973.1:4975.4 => 9.953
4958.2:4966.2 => 9.926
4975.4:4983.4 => 7.345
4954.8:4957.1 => 6.828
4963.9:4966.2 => 11.63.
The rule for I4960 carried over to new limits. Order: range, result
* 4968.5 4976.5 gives 12.14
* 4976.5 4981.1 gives 11.51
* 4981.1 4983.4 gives 7.657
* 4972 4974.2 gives 9.953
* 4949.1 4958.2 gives 12.47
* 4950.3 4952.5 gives 9.324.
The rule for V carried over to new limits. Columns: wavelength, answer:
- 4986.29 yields 9.283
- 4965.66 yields 11.63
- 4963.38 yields 11.14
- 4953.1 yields 10.26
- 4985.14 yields 9.956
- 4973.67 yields 9.953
